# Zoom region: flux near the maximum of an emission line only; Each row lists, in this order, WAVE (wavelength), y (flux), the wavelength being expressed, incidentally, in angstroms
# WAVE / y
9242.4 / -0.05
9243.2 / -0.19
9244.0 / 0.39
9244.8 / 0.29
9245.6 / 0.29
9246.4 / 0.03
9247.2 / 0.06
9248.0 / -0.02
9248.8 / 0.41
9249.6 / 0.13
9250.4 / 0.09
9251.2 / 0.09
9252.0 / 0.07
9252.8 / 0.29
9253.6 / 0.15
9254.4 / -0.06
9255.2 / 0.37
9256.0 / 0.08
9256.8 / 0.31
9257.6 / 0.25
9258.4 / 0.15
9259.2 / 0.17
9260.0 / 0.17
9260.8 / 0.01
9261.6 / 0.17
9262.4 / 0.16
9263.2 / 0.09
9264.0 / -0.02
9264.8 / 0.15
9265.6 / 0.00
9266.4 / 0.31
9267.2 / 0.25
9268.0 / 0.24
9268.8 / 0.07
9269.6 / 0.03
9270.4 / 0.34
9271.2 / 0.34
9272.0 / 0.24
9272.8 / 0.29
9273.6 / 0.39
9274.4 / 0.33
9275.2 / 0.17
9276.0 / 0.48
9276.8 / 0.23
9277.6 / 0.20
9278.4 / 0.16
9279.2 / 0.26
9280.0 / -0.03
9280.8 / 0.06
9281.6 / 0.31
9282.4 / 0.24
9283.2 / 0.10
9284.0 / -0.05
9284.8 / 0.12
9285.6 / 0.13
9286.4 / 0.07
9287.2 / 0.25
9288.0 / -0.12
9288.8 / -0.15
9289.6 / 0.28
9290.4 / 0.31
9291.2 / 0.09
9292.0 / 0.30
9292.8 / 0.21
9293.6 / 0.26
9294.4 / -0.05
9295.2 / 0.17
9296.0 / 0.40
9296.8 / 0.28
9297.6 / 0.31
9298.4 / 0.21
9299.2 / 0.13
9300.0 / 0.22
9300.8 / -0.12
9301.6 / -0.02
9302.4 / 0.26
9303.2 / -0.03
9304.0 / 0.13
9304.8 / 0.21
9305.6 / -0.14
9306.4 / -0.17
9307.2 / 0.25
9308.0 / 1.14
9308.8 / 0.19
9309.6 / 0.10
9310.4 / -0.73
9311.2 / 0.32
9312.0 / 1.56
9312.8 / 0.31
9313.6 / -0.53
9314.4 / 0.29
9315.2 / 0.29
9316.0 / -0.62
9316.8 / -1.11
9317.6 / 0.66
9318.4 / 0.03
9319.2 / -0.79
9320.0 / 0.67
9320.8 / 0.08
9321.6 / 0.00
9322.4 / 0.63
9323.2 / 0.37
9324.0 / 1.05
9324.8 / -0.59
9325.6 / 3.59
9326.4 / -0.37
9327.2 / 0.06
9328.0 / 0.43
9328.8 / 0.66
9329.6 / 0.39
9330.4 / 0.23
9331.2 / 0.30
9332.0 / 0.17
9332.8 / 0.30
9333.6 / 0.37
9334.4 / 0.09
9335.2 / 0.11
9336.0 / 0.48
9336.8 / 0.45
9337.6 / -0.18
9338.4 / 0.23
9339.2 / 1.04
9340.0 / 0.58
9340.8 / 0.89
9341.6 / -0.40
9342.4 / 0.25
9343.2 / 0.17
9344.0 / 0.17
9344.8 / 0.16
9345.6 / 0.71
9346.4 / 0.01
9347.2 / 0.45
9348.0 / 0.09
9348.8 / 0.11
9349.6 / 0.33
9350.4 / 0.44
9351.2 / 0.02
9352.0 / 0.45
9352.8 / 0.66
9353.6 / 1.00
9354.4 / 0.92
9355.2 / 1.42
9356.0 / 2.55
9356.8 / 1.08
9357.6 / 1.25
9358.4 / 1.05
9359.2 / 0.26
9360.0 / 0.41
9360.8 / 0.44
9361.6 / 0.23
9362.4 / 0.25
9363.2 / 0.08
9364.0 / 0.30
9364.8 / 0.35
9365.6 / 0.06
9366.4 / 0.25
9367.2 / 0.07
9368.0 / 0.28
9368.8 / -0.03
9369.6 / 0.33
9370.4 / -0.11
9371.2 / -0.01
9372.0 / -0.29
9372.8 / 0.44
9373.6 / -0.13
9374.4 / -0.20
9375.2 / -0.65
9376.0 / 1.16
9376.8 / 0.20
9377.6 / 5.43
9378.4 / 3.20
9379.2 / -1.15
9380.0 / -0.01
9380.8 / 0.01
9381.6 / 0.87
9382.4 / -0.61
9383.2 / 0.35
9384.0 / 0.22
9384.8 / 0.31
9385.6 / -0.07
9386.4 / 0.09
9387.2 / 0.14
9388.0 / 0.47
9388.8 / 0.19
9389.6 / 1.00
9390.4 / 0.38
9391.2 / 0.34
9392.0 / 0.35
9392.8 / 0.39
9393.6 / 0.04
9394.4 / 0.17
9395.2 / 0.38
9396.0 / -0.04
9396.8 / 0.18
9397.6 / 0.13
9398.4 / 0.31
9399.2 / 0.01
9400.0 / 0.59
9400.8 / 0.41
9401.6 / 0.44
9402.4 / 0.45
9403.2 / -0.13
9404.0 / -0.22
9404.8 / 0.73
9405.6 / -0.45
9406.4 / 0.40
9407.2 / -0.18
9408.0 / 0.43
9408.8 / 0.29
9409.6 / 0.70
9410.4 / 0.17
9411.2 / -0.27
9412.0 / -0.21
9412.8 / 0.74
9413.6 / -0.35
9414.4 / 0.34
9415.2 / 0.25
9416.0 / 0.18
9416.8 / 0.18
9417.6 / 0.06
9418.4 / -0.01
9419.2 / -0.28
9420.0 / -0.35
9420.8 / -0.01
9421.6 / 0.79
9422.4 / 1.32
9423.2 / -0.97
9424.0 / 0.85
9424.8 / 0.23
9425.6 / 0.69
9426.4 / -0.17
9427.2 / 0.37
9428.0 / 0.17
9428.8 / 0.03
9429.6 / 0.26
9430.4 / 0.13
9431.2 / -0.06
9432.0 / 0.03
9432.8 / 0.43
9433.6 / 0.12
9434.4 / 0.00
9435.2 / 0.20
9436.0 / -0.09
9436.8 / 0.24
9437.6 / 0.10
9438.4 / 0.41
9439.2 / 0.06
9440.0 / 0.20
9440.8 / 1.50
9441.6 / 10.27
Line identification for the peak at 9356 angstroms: Hbeta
